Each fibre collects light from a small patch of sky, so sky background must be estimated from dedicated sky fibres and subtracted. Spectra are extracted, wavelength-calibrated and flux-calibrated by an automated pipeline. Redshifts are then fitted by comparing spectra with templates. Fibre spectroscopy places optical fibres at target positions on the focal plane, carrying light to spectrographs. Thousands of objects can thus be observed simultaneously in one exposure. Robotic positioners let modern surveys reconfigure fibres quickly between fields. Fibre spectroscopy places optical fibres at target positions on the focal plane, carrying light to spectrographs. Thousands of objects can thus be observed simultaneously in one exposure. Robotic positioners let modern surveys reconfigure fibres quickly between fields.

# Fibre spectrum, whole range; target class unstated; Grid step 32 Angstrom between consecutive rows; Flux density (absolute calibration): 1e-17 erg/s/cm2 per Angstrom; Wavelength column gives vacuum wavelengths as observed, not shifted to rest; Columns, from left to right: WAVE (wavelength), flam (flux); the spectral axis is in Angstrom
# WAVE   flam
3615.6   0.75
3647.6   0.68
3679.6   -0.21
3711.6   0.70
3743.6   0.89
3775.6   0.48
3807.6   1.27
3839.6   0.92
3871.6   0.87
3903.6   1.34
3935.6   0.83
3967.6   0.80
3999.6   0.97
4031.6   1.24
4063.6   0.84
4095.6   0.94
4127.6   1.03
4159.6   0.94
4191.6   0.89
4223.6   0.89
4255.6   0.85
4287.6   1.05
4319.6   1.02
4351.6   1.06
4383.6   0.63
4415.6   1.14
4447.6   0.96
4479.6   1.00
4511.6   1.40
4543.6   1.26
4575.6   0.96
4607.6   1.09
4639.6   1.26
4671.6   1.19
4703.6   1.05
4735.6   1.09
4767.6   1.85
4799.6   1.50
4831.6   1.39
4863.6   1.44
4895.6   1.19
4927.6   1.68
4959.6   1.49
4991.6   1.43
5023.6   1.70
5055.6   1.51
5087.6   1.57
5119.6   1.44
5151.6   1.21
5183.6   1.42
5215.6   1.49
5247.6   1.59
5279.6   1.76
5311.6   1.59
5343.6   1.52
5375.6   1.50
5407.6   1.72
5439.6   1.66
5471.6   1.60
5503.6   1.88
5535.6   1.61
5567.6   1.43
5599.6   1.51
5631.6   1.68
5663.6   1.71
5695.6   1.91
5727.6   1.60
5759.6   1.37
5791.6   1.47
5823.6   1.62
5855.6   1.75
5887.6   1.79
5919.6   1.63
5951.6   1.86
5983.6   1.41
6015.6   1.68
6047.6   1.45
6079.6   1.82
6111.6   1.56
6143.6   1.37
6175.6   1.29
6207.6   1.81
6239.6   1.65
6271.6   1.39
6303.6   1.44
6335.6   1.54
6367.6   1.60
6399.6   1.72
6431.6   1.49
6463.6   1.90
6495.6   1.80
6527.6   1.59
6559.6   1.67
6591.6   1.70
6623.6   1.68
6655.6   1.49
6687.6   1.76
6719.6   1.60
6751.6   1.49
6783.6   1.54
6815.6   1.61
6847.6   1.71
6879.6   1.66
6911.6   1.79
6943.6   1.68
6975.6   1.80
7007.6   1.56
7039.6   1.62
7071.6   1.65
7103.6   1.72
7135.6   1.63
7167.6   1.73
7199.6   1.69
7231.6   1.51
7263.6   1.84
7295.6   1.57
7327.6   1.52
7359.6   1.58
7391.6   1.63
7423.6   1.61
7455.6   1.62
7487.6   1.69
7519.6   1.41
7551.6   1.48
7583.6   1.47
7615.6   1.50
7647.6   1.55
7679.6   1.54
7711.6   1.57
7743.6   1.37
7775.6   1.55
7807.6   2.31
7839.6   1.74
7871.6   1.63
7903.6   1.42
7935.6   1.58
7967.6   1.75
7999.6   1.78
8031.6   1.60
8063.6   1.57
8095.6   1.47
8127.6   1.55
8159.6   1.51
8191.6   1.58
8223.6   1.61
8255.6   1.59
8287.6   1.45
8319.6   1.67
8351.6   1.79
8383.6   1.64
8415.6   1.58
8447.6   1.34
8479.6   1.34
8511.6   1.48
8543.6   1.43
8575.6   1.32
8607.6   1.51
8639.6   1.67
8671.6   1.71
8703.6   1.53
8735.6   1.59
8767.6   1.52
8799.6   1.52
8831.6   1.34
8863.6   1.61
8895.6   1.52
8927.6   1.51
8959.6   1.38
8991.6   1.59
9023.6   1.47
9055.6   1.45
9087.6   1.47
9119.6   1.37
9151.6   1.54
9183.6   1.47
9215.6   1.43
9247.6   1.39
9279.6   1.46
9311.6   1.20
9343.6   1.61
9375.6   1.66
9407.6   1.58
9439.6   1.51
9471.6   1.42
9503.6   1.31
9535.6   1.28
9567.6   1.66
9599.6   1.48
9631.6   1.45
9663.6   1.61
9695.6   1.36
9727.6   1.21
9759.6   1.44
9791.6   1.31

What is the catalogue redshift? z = 0.191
